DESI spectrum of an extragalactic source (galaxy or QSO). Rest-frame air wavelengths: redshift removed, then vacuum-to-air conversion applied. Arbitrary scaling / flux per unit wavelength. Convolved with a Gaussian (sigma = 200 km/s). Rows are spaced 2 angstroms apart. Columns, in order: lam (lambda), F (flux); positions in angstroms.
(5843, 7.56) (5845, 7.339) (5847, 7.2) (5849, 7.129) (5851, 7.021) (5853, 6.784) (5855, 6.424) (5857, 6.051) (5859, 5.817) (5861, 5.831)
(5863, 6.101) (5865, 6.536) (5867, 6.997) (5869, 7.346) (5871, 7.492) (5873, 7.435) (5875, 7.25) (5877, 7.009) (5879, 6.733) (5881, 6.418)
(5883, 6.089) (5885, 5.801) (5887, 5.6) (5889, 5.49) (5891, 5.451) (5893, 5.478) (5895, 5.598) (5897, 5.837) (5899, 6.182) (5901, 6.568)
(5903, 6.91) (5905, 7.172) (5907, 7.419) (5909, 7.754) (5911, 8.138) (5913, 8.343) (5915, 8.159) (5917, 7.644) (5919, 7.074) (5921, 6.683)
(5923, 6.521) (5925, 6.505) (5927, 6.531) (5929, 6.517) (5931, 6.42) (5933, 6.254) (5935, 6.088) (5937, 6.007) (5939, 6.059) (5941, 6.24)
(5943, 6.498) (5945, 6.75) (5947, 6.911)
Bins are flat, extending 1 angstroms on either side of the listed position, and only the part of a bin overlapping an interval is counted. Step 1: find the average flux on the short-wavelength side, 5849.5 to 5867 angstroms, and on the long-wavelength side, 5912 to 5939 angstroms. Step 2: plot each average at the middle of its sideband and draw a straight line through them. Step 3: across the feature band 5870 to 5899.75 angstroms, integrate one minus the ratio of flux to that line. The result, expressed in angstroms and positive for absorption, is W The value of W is 1.3 angstroms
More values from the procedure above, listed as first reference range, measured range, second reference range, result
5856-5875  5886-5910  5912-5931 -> 2.14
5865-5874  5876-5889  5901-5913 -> 1.95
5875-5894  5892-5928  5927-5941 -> -4.40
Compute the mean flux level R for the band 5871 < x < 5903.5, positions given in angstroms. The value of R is 6.27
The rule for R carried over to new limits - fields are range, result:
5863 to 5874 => 7.06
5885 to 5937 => 6.62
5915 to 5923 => 7.19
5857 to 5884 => 6.67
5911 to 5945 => 6.76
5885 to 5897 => 5.57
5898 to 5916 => 7.4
